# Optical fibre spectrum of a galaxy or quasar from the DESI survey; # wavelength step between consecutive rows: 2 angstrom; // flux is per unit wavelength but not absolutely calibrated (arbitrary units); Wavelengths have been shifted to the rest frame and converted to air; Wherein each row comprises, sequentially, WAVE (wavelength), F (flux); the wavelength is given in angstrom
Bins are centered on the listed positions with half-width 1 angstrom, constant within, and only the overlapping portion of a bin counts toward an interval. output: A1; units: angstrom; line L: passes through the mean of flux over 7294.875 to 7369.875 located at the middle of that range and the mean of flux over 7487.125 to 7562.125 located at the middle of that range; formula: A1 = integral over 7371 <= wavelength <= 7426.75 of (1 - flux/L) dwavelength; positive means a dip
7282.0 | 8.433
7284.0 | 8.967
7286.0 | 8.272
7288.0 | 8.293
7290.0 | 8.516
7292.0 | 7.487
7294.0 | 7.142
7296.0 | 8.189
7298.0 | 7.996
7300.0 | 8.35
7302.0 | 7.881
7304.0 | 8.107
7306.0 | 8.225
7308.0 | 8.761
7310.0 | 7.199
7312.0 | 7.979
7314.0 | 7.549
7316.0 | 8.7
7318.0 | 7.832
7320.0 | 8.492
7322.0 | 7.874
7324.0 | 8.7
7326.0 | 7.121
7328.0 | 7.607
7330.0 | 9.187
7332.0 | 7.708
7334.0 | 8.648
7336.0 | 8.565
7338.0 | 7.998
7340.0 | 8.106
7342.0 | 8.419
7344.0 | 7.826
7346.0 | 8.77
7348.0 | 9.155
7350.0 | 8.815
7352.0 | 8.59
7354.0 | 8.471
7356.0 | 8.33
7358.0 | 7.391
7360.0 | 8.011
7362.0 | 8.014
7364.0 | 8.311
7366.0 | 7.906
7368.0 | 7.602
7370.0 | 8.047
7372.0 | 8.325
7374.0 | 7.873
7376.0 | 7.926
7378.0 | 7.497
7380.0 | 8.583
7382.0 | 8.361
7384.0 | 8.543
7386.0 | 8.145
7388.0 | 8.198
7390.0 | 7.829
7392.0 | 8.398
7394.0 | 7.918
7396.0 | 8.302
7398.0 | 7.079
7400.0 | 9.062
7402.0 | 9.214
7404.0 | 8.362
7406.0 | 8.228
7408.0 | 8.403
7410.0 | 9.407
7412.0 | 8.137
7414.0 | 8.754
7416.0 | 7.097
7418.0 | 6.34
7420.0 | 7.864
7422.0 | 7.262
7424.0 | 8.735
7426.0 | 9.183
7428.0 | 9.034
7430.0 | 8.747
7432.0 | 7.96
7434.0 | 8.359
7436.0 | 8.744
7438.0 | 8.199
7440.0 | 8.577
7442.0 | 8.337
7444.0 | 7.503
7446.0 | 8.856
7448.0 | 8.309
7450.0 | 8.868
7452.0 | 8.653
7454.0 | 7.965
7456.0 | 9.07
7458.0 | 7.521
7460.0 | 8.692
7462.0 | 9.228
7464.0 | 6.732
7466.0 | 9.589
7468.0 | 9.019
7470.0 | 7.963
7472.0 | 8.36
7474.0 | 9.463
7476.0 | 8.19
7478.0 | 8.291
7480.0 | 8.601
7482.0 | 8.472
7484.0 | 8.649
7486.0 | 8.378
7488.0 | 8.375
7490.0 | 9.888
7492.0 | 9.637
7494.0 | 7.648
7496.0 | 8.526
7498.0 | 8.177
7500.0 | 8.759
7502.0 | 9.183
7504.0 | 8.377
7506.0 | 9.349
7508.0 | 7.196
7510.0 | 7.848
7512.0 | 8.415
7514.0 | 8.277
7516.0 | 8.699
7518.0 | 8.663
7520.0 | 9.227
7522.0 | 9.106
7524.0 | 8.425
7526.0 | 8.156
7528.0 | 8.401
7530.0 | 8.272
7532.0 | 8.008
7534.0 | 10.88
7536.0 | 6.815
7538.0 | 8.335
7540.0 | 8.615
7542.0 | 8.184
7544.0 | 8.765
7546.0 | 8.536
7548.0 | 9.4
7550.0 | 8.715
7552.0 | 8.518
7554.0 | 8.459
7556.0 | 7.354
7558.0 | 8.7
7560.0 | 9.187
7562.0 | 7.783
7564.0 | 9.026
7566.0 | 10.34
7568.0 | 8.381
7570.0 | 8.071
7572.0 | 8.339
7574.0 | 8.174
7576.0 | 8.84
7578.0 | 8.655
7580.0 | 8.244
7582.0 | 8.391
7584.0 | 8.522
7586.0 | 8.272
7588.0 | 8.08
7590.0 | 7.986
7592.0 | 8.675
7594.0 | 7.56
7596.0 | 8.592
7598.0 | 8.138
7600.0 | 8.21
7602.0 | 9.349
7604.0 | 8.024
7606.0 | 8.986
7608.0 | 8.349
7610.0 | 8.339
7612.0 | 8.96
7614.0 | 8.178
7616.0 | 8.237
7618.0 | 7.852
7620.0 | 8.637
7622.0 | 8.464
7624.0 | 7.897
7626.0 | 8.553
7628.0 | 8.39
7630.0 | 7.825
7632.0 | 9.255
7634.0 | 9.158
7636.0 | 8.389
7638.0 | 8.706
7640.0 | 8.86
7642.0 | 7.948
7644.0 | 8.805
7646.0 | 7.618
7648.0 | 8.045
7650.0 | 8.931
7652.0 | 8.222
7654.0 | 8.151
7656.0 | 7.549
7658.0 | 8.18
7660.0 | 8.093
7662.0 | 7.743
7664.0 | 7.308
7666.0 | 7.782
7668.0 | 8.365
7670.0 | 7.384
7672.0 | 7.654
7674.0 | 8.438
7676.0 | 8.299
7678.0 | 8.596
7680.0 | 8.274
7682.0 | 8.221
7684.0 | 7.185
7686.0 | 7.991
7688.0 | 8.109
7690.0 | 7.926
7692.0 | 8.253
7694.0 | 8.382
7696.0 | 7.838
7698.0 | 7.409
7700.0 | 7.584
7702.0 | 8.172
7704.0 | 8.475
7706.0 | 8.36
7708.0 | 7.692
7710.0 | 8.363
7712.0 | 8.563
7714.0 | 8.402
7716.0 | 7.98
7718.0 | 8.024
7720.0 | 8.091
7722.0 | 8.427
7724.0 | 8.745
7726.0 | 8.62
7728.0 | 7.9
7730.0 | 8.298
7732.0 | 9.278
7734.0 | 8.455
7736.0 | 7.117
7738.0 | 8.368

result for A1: 0.86 angstrom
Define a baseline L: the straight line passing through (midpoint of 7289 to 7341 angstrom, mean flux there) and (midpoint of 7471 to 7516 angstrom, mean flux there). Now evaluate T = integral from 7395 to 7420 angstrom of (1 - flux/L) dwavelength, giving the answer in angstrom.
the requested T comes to 0.4 angstrom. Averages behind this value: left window 8.07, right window 8.55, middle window 8.19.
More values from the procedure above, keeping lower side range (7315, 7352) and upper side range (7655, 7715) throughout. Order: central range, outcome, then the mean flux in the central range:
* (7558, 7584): -1.6 angstrom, 8.62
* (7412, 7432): 0.3 angstrom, 8.11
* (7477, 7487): -0.4 angstrom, 8.48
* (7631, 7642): -1.0 angstrom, 8.79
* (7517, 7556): -2.0 angstrom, 8.57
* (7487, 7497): -0.8 angstrom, 8.81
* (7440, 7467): -0.7 angstrom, 8.42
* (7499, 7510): -0.5 angstrom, 8.51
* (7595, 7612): -0.9 angstrom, 8.53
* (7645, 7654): -0.2 angstrom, 8.2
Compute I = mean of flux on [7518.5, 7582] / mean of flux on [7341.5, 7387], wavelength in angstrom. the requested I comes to 1.04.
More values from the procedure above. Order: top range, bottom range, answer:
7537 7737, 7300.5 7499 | 1.00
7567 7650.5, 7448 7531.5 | 0.98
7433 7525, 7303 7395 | 1.04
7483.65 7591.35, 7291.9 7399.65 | 1.05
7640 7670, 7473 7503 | 0.93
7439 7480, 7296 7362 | 1.03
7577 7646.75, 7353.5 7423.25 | 1.04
